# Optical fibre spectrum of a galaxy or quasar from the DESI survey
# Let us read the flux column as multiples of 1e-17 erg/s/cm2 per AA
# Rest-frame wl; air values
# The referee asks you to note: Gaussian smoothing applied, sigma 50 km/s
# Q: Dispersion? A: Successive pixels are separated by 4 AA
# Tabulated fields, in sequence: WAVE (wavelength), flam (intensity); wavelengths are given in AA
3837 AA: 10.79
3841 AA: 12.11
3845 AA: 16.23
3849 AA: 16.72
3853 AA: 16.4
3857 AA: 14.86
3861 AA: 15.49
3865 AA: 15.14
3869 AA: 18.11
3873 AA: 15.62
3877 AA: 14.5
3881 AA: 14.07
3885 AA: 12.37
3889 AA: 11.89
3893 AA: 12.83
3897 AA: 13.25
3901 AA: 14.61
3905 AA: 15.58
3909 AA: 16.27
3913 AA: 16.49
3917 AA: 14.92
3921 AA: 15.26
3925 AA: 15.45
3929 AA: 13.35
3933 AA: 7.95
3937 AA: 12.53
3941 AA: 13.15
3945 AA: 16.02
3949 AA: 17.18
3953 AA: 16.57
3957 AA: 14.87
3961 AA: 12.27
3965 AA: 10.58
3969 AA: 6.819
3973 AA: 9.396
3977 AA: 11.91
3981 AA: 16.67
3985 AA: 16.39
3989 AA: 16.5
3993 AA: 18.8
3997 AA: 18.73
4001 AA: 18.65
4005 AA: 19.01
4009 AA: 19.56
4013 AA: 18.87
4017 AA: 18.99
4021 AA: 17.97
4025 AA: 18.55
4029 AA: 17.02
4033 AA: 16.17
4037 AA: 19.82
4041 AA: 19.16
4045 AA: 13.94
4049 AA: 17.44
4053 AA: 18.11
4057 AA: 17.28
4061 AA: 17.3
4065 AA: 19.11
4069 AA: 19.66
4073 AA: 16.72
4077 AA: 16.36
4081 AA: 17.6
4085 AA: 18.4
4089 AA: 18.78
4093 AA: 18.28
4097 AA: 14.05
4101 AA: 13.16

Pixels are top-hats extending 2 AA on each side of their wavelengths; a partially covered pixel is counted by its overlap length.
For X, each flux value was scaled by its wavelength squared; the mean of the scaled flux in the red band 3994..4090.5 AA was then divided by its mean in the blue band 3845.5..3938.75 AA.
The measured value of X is 1.3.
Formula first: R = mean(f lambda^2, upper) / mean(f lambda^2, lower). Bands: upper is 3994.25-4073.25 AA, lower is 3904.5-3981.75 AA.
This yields 1.4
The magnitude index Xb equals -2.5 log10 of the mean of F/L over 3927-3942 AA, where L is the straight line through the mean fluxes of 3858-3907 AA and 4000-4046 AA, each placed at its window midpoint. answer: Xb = 0.335 mag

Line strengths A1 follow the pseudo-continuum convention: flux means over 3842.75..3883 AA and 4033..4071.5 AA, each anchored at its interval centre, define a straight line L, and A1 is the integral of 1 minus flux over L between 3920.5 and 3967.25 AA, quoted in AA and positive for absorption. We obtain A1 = 8.3 AA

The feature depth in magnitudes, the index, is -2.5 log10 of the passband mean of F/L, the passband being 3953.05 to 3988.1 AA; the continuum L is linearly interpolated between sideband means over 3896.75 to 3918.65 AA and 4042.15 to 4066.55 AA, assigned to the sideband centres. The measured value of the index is 0.259 mag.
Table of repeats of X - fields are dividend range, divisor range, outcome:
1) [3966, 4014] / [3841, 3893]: 1.13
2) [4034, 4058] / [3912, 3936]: 1.36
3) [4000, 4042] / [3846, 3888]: 1.31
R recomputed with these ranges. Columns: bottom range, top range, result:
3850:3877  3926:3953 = 0.90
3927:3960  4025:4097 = 1.34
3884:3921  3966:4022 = 1.18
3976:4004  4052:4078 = 1.08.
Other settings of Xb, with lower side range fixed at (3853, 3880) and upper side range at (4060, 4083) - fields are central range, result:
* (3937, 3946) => 0.18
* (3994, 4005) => -0.10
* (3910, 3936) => 0.16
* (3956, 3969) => 0.40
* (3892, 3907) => 0.13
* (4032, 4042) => -0.07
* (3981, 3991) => 0.03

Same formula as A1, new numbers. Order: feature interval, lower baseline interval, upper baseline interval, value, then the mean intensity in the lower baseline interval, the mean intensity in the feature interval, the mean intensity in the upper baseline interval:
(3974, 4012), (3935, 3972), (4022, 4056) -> -4.8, 13.2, 17.2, 17.5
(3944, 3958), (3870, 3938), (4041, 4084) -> -1.1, 14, 16.3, 17.5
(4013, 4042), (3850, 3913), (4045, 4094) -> -2.0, 14.8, 18.3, 17.8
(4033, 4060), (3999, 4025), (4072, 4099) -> 0.8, 18.8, 17.5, 17.2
